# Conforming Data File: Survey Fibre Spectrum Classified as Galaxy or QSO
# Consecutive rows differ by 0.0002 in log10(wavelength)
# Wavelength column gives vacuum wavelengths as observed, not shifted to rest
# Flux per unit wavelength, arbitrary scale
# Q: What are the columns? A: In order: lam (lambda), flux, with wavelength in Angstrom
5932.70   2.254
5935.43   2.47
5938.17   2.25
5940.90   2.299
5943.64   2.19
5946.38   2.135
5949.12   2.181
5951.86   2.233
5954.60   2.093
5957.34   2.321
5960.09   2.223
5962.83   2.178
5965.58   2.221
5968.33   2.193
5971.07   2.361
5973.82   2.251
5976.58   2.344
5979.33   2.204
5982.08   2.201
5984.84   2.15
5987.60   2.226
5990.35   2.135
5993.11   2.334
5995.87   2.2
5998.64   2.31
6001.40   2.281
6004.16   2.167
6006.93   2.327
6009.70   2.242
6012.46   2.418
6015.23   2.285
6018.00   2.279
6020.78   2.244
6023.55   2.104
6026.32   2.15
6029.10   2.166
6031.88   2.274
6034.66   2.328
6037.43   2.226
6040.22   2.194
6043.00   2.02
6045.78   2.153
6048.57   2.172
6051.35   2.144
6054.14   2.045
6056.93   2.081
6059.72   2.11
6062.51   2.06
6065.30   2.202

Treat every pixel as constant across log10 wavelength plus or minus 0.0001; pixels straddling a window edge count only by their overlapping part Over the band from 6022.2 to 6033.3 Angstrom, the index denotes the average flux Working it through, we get 2.17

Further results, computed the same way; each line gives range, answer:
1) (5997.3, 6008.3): 2.27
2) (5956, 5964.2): 2.24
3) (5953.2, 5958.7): 2.21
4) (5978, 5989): 2.2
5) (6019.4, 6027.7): 2.17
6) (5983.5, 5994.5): 2.21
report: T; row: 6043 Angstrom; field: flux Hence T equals 2.02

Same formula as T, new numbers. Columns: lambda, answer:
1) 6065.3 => 2.202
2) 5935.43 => 2.47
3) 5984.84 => 2.15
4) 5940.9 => 2.299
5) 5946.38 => 2.135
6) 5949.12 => 2.181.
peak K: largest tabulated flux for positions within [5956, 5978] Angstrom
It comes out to 2.361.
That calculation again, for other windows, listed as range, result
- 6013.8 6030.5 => 2.285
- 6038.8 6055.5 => 2.194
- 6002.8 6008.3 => 2.327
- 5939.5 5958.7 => 2.321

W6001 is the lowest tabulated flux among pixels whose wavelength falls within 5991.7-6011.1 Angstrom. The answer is 2.167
